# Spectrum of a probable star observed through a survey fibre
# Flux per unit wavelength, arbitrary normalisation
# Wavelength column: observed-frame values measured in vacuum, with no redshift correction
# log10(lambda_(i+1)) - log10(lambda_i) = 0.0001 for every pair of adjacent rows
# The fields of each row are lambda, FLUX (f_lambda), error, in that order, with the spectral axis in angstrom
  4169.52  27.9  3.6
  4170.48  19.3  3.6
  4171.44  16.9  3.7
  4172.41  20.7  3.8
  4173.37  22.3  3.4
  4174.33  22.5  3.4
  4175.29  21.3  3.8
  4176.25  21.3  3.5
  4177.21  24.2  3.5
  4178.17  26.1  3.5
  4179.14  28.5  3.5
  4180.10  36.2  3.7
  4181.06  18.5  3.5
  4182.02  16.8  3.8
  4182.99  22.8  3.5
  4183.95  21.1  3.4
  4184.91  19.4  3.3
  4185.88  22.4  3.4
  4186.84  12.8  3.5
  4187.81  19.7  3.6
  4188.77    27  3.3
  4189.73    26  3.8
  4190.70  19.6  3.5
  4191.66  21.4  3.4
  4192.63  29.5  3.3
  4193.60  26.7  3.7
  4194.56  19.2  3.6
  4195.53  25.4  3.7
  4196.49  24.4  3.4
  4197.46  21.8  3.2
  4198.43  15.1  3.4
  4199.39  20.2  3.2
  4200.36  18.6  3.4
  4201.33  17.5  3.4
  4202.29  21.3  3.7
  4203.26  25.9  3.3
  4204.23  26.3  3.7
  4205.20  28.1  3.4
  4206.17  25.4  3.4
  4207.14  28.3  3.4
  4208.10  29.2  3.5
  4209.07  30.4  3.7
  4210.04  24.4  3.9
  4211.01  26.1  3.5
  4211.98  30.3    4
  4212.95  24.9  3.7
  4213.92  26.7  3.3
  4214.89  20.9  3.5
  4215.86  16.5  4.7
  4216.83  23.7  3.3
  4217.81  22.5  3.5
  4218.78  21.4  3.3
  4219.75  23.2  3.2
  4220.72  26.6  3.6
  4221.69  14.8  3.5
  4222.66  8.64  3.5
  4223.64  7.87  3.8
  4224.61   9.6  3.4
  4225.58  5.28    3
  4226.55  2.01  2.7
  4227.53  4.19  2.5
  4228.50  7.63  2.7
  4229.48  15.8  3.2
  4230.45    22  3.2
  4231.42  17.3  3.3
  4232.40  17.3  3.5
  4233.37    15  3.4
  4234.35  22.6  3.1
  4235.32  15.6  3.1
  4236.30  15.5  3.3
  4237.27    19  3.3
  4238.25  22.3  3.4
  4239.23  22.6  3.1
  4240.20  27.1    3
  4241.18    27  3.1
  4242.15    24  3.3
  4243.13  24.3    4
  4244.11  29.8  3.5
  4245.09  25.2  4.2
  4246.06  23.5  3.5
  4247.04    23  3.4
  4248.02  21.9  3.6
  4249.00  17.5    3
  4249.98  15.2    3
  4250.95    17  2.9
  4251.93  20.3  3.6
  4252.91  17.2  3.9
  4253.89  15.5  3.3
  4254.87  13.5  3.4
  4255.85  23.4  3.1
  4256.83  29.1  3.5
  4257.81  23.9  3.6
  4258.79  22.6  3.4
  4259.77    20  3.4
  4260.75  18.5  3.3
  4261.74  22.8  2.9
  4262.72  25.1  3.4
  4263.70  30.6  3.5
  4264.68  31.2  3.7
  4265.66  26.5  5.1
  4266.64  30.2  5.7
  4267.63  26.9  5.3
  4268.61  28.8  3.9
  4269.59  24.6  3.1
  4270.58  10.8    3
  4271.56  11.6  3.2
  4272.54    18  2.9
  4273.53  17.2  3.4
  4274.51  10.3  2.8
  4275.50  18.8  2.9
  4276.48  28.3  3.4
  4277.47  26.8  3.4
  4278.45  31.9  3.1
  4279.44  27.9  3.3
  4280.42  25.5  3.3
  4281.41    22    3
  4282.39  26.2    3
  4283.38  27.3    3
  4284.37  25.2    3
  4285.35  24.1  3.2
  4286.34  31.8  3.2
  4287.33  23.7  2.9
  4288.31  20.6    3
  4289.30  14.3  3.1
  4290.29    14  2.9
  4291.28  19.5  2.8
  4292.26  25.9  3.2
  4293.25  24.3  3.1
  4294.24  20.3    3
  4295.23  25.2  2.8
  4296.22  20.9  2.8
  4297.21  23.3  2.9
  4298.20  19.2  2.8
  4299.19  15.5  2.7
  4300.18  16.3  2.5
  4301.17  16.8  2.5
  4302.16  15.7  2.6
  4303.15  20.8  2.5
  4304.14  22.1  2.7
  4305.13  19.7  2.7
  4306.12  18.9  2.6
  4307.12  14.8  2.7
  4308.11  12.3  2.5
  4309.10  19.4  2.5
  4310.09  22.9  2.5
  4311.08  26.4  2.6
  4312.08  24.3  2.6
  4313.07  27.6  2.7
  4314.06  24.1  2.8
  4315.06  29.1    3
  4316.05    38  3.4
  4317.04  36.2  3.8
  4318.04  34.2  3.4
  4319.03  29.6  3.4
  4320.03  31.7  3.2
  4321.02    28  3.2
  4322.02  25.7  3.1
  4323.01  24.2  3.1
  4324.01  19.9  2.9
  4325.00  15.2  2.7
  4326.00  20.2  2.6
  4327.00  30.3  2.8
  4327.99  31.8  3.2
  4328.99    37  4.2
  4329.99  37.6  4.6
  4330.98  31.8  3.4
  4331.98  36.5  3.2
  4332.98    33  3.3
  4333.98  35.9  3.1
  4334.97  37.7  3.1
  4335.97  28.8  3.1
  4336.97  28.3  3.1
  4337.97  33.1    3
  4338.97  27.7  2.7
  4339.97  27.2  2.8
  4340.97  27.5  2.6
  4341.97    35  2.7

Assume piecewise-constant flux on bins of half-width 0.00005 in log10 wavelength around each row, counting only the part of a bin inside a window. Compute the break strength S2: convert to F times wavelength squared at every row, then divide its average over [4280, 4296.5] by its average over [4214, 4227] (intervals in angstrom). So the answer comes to 1.49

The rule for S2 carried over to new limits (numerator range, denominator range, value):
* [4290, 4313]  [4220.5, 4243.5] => 1.28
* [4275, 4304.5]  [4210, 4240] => 1.30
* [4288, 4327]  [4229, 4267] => 1.07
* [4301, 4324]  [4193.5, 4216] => 1.07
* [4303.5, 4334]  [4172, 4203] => 1.29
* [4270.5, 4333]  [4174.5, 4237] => 1.21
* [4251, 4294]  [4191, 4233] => 1.15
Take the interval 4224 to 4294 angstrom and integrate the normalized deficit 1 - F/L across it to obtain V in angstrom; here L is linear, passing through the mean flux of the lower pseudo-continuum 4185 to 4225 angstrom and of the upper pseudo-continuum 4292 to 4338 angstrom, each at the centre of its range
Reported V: 9.0 angstrom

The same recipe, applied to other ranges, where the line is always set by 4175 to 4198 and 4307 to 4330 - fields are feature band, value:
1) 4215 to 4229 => 5.78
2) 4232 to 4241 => 1.64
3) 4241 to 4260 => 2.40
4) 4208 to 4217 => -0.57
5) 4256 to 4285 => 1.81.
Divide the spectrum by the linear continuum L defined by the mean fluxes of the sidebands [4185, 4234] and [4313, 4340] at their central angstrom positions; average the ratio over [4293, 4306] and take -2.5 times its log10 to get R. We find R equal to 0.36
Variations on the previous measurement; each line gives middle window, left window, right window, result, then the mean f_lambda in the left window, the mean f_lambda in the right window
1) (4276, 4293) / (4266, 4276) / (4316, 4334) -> -0.10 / 19.8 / 30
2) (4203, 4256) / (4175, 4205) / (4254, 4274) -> 0.12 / 22.5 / 22.6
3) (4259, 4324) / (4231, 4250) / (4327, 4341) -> 0.18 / 21.4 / 32.5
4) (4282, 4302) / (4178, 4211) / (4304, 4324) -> 0.16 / 23.4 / 25.4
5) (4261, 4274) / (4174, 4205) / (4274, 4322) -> -0.01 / 22.5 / 23.4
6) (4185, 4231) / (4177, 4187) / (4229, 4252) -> 0.08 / 22.9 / 20.9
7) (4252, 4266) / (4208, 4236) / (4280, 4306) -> -0.14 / 18.2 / 21.5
